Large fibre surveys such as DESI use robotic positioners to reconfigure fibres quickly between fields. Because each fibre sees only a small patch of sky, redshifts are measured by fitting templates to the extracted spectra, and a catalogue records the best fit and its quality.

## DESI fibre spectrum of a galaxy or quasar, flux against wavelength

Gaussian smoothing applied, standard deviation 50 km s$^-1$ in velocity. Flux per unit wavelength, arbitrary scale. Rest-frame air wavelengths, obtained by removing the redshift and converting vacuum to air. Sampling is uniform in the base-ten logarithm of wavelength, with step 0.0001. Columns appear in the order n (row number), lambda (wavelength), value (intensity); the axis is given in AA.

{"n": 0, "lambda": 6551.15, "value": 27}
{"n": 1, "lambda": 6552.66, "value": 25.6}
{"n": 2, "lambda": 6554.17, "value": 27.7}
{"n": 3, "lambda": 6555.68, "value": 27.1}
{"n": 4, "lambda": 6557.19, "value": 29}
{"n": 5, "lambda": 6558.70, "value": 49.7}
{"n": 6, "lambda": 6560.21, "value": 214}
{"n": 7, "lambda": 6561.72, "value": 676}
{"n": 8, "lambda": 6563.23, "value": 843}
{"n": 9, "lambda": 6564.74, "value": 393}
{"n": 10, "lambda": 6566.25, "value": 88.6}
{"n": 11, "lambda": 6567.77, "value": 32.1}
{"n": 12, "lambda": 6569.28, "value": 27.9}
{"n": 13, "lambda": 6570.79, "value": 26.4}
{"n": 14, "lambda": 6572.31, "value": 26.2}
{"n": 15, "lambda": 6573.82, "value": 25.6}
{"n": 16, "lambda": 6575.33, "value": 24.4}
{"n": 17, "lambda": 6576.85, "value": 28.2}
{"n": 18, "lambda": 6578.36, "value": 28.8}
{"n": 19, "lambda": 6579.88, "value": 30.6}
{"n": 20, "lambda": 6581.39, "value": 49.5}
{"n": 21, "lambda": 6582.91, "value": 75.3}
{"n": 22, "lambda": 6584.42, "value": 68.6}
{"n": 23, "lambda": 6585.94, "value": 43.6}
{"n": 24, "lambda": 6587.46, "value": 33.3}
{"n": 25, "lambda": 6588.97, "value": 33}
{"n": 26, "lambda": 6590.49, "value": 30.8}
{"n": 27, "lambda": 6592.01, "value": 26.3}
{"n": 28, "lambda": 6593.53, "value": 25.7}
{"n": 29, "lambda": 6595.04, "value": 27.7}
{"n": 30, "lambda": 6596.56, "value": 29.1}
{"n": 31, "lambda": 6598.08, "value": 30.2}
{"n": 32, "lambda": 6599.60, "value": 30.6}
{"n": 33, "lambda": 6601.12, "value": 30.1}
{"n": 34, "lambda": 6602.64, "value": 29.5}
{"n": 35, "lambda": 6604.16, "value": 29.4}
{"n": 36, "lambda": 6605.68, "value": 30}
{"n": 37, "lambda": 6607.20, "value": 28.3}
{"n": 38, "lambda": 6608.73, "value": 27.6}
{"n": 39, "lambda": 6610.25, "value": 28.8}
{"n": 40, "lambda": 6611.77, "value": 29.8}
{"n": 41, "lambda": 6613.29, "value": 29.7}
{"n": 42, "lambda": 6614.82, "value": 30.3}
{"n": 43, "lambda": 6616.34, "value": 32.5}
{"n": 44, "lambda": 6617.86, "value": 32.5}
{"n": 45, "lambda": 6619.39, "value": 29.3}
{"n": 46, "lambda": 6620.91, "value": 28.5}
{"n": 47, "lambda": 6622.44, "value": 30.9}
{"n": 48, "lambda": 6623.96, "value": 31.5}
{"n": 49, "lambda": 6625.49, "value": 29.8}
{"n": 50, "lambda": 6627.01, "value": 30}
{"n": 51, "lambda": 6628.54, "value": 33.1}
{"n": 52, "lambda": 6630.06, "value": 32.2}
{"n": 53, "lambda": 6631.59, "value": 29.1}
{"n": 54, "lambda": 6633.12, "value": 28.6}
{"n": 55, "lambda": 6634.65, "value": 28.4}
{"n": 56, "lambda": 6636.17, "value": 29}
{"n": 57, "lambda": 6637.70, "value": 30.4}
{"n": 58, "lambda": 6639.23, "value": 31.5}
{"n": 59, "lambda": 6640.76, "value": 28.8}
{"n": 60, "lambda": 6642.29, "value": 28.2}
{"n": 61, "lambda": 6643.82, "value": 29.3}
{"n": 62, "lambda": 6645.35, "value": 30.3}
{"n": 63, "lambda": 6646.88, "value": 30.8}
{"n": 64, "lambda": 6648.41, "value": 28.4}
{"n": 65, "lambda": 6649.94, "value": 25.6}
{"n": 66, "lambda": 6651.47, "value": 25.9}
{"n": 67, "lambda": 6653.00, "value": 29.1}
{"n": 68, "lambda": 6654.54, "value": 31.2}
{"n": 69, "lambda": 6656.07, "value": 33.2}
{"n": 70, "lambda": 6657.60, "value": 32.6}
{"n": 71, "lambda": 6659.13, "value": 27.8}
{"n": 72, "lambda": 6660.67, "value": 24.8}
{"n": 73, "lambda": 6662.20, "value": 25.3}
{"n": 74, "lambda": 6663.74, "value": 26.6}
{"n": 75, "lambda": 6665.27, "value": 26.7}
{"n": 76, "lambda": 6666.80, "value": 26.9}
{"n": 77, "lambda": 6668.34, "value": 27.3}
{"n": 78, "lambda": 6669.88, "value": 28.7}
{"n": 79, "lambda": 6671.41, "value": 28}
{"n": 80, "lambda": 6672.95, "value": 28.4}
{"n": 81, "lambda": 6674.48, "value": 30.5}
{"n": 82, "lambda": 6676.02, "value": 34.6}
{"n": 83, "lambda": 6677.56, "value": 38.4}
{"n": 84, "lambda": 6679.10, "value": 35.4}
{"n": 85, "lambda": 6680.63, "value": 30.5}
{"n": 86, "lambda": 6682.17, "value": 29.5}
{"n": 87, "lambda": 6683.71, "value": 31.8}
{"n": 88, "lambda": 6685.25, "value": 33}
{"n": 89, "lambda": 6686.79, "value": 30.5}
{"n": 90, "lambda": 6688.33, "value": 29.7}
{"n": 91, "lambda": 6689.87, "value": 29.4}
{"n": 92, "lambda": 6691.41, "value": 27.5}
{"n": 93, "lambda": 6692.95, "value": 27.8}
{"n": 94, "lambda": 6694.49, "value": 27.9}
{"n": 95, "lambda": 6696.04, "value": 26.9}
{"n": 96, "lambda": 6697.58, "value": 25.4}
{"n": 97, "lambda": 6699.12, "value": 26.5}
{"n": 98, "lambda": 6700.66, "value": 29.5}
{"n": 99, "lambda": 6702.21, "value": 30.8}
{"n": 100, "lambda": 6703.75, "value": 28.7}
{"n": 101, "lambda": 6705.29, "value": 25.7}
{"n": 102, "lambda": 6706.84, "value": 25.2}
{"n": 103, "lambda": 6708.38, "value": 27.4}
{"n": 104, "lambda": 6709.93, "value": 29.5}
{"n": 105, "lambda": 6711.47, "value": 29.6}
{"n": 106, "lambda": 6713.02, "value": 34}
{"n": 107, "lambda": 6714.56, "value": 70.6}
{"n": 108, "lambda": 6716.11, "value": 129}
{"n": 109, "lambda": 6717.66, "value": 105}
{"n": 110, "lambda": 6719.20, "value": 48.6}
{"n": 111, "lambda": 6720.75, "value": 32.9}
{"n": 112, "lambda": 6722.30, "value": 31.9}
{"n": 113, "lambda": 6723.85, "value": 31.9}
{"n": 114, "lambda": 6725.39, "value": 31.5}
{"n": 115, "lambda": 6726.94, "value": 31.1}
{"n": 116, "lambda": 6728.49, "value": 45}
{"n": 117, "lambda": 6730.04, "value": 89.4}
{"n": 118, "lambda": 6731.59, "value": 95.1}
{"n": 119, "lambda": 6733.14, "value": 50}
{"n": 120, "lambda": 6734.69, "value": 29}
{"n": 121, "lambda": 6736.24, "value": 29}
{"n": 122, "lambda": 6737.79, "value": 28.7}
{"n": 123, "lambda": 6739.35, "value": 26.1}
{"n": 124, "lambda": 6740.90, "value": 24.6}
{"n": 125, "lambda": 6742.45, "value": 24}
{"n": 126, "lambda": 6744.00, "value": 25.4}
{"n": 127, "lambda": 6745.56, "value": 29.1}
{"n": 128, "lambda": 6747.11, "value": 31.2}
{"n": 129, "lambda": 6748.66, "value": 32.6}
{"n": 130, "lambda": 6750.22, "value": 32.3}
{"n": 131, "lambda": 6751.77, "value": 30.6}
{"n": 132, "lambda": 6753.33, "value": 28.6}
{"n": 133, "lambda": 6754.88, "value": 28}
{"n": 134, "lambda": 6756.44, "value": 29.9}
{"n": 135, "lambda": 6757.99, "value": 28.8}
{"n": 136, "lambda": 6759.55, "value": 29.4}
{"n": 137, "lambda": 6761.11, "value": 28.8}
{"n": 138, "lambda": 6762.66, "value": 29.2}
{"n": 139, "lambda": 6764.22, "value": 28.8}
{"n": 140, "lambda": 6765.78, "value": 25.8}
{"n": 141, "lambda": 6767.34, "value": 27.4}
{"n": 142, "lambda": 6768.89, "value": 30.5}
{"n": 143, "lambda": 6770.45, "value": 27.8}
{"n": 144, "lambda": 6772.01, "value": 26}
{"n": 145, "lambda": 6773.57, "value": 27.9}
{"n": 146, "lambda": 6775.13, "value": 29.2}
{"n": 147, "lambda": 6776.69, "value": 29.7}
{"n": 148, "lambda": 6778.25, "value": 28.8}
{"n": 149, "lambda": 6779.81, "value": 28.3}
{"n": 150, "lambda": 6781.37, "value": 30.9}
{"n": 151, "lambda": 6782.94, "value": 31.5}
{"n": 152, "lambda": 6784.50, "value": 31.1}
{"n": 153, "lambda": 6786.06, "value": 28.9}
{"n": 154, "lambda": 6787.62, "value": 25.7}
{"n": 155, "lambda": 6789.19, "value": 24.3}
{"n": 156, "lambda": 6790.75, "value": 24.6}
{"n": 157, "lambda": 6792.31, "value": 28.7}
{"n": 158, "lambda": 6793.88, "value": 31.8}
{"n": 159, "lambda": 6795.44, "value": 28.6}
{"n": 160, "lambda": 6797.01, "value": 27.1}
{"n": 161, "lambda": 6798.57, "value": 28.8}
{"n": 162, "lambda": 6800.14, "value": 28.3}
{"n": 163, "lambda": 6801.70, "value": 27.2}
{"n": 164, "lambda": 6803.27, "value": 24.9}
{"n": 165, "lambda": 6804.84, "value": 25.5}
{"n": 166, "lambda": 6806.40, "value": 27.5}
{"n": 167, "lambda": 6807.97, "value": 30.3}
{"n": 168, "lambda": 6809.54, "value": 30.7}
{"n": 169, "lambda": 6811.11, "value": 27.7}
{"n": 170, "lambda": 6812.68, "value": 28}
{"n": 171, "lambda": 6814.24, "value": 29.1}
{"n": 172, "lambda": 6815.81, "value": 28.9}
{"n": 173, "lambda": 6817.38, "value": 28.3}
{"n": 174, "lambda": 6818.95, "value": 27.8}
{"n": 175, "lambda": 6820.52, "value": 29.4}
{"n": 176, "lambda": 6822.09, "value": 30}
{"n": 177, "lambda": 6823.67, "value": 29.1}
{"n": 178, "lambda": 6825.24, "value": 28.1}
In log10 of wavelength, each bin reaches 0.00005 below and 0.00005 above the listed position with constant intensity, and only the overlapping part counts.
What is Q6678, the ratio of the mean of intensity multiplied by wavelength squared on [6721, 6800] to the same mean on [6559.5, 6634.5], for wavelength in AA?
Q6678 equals 0.5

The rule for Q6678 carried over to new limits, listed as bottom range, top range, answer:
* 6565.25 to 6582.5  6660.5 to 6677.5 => 0.71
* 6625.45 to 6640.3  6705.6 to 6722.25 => 1.75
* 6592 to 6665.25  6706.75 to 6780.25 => 1.32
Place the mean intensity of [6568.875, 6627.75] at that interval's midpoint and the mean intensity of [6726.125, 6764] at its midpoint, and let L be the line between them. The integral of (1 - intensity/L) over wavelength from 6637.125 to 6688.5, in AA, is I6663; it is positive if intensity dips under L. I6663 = 6.2 AA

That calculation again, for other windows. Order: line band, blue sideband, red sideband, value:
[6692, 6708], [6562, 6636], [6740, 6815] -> 5.7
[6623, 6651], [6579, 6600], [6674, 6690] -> 4.4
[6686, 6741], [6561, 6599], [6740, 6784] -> 8.8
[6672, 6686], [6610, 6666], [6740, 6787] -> -1.5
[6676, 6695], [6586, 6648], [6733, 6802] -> -1.1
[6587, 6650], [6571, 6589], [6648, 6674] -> 7.1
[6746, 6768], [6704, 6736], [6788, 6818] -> 5.7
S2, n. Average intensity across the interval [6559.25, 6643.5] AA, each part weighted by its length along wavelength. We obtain 68.7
